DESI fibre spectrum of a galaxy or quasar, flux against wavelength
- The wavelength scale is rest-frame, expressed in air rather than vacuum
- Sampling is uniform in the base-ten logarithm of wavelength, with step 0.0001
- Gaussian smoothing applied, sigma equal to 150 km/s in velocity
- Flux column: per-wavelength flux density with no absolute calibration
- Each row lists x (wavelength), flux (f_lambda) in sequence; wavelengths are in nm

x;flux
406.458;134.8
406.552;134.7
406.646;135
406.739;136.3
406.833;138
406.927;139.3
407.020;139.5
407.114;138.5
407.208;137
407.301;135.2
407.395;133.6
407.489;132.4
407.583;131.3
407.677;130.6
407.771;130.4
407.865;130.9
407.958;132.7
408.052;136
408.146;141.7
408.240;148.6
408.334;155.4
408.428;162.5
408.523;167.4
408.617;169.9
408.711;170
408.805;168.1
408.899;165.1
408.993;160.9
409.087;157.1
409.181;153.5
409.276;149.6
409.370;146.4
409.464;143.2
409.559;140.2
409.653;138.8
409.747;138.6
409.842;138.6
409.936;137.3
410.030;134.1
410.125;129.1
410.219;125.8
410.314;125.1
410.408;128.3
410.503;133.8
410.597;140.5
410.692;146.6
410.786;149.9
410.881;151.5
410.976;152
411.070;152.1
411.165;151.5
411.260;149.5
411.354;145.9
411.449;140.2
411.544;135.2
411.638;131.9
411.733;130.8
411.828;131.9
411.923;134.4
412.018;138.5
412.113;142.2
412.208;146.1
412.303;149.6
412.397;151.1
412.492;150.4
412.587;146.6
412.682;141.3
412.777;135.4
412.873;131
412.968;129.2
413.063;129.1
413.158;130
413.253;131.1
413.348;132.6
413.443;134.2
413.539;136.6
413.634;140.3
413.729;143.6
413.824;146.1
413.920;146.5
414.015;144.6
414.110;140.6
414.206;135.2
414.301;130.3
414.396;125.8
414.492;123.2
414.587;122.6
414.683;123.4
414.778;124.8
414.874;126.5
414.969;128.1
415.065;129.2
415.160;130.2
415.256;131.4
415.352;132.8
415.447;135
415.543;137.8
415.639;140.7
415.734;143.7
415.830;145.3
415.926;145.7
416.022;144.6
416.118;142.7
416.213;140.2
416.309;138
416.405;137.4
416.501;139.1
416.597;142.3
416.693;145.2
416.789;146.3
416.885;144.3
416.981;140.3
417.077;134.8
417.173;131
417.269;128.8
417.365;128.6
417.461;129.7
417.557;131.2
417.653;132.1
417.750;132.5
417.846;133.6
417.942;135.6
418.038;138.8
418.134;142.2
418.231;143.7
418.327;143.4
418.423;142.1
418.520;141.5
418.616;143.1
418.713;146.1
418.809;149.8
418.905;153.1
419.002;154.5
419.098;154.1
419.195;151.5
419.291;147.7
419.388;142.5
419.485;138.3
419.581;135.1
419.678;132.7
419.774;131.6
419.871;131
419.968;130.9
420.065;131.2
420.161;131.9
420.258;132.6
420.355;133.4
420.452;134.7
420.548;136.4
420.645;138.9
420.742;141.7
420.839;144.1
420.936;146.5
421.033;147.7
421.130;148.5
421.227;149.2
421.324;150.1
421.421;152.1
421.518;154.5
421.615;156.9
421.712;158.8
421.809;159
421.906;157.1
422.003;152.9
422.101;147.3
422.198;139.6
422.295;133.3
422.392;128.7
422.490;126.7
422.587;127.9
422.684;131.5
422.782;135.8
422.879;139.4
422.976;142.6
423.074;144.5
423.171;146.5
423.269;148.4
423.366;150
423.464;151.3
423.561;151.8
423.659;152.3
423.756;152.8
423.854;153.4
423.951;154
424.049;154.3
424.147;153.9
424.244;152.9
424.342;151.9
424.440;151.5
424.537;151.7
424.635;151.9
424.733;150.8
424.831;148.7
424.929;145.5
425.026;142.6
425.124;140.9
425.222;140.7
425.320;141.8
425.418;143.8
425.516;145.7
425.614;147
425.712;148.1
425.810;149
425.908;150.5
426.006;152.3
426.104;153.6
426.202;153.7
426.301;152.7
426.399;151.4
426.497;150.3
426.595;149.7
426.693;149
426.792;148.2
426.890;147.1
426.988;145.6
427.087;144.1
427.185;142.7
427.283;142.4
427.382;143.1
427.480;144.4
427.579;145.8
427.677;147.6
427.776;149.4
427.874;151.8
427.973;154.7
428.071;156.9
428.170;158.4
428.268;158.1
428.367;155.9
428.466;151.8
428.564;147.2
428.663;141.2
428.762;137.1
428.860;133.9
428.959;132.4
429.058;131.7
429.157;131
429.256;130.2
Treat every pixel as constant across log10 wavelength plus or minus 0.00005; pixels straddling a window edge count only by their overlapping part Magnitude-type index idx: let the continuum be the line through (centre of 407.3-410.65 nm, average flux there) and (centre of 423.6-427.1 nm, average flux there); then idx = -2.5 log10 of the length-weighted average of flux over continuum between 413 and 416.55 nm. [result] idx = 0.08 mag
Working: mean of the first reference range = 143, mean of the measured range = 135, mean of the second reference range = 149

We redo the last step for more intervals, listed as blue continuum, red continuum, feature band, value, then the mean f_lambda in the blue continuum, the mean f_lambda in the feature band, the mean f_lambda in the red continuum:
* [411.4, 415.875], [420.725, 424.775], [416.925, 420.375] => 0.030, 136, 138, 148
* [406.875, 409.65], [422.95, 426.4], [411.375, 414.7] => 0.080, 146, 137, 149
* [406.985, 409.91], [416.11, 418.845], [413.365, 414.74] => 0.050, 146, 135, 139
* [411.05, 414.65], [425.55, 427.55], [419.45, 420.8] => 0.071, 138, 134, 148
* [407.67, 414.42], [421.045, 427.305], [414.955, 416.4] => 0.049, 142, 138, 148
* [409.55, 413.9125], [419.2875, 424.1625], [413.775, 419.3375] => 0.022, 139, 138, 143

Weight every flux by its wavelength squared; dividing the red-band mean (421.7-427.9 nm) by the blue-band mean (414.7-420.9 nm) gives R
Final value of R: 1.1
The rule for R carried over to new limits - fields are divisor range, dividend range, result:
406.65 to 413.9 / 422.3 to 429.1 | 1.11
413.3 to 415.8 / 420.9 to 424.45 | 1.14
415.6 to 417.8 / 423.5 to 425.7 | 1.12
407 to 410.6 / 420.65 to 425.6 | 1.10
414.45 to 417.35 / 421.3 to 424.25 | 1.12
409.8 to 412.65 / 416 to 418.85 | 1.02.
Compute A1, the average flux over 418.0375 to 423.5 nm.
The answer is 143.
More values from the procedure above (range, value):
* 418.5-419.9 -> 144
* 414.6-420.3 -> 138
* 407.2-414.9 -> 141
